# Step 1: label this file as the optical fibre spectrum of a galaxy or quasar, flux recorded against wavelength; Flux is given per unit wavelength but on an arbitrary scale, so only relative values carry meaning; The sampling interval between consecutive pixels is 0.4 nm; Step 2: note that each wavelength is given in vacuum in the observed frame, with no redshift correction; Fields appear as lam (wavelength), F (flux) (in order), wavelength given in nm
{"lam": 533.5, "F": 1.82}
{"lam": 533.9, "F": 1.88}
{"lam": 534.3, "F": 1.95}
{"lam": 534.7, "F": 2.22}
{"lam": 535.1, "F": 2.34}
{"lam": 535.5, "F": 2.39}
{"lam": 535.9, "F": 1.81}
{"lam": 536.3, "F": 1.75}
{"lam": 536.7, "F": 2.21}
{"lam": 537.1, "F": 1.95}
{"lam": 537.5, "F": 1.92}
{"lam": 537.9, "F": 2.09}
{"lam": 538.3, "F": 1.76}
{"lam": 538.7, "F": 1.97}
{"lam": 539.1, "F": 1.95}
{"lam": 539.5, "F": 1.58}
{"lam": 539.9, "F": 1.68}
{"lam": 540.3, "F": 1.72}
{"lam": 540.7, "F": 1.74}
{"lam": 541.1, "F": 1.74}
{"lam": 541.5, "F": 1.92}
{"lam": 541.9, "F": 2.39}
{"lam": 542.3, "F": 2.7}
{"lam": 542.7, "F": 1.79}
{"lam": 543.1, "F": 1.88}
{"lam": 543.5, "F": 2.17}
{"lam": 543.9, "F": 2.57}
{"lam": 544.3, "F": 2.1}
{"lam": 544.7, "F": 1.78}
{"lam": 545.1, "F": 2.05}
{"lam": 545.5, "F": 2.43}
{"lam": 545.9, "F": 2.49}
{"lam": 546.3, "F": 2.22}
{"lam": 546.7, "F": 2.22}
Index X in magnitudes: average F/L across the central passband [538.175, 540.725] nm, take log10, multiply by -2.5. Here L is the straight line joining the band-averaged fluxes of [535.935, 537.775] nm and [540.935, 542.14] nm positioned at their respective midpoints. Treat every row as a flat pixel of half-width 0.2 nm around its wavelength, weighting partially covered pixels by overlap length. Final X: 0.13 mag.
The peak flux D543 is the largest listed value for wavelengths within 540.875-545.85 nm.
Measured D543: 2.7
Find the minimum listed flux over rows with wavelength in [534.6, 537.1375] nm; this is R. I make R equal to 1.75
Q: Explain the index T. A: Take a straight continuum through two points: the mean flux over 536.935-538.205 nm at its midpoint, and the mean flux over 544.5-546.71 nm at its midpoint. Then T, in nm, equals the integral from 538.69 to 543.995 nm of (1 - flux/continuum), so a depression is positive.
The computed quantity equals 0.27 nm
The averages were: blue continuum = 1.97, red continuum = 2.2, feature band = 1.97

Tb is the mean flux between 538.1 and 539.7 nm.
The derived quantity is 1.81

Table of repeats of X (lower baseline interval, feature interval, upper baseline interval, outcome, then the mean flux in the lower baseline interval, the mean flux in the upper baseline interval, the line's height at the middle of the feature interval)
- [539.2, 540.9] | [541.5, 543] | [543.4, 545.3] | -0.158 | 1.7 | 2.13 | 1.92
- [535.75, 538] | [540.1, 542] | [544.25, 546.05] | 0.103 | 1.95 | 2.17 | 2.06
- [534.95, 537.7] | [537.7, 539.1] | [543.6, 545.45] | 0.072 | 2.05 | 2.15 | 2.07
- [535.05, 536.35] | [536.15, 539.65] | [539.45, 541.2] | -0.010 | 2.08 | 1.7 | 1.9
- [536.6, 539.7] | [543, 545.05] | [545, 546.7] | 0.052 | 1.92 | 2.3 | 2.21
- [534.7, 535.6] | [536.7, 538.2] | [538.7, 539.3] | 0.056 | 2.33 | 1.96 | 2.11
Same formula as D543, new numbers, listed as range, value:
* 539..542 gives 2.39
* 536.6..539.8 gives 2.21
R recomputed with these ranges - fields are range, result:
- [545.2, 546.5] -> 2.22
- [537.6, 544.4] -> 1.58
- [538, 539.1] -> 1.76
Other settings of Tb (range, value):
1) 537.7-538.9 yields 1.94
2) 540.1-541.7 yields 1.78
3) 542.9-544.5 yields 2.18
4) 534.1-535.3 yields 2.17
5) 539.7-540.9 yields 1.71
